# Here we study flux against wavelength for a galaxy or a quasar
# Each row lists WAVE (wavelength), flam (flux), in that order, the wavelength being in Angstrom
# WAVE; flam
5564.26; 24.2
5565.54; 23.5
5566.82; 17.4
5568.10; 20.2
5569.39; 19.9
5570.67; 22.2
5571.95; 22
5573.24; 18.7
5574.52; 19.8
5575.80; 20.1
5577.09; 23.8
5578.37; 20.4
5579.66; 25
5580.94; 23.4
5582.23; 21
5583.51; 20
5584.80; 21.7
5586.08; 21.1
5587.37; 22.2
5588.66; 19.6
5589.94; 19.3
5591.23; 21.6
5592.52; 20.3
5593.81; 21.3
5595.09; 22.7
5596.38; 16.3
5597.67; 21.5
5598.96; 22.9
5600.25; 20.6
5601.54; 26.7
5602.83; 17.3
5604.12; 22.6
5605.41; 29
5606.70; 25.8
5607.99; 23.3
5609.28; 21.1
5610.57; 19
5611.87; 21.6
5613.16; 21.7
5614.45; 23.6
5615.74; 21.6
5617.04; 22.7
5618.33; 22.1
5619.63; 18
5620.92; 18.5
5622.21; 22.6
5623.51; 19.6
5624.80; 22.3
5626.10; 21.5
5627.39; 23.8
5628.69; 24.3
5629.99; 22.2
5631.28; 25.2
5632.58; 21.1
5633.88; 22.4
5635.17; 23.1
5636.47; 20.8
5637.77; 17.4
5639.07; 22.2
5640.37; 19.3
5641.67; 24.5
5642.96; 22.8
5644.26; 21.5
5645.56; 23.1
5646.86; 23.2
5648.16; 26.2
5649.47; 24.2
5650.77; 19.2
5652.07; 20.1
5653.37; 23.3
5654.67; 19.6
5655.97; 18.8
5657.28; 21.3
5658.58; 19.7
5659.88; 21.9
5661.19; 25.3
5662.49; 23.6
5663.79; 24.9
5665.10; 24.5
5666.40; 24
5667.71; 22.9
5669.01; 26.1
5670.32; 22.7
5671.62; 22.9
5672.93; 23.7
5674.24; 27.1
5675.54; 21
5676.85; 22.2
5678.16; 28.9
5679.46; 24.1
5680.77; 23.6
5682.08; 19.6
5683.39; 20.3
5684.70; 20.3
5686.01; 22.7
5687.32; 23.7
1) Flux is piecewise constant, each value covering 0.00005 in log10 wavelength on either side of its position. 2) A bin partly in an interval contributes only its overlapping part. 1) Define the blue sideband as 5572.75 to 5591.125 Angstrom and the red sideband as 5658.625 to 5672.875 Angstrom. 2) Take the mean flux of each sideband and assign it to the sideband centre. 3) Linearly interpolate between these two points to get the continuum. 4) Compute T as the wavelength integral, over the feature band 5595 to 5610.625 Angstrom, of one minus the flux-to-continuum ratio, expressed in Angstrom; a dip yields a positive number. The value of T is -0.4 Angstrom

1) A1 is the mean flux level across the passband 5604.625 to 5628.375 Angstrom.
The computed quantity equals 22.1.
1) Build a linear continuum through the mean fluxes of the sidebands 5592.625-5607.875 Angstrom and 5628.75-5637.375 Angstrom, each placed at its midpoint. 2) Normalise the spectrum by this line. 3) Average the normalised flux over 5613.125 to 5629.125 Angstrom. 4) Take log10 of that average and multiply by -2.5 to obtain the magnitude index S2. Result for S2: 0.04 mag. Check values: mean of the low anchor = 22.4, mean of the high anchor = 22.4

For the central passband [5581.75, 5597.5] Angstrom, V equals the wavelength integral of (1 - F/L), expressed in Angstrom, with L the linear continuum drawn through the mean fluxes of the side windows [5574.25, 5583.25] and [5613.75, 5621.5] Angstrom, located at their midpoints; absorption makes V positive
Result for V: 0.8 Angstrom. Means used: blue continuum 21.9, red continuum 21.1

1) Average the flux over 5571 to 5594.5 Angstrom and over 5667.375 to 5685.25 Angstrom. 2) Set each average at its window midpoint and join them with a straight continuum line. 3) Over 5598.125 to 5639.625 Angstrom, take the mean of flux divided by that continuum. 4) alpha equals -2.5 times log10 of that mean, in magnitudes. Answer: -0.004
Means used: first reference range 21.2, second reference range 23.3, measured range 22.1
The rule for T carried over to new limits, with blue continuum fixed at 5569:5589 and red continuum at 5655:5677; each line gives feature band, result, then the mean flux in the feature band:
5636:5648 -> 0.4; 21.8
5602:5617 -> -0.4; 22.5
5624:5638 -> 0.0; 22.3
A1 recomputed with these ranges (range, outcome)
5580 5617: 21.8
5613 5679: 22.5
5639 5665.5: 22.3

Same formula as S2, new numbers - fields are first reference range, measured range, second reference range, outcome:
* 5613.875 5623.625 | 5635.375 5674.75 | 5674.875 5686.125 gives -0.03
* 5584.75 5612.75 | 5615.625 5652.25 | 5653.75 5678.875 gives 0.03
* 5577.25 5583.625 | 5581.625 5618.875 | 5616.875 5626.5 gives -0.01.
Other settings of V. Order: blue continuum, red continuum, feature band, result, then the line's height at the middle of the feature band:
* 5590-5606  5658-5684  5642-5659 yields 0.8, 23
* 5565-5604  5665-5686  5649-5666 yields 0.6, 22.9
